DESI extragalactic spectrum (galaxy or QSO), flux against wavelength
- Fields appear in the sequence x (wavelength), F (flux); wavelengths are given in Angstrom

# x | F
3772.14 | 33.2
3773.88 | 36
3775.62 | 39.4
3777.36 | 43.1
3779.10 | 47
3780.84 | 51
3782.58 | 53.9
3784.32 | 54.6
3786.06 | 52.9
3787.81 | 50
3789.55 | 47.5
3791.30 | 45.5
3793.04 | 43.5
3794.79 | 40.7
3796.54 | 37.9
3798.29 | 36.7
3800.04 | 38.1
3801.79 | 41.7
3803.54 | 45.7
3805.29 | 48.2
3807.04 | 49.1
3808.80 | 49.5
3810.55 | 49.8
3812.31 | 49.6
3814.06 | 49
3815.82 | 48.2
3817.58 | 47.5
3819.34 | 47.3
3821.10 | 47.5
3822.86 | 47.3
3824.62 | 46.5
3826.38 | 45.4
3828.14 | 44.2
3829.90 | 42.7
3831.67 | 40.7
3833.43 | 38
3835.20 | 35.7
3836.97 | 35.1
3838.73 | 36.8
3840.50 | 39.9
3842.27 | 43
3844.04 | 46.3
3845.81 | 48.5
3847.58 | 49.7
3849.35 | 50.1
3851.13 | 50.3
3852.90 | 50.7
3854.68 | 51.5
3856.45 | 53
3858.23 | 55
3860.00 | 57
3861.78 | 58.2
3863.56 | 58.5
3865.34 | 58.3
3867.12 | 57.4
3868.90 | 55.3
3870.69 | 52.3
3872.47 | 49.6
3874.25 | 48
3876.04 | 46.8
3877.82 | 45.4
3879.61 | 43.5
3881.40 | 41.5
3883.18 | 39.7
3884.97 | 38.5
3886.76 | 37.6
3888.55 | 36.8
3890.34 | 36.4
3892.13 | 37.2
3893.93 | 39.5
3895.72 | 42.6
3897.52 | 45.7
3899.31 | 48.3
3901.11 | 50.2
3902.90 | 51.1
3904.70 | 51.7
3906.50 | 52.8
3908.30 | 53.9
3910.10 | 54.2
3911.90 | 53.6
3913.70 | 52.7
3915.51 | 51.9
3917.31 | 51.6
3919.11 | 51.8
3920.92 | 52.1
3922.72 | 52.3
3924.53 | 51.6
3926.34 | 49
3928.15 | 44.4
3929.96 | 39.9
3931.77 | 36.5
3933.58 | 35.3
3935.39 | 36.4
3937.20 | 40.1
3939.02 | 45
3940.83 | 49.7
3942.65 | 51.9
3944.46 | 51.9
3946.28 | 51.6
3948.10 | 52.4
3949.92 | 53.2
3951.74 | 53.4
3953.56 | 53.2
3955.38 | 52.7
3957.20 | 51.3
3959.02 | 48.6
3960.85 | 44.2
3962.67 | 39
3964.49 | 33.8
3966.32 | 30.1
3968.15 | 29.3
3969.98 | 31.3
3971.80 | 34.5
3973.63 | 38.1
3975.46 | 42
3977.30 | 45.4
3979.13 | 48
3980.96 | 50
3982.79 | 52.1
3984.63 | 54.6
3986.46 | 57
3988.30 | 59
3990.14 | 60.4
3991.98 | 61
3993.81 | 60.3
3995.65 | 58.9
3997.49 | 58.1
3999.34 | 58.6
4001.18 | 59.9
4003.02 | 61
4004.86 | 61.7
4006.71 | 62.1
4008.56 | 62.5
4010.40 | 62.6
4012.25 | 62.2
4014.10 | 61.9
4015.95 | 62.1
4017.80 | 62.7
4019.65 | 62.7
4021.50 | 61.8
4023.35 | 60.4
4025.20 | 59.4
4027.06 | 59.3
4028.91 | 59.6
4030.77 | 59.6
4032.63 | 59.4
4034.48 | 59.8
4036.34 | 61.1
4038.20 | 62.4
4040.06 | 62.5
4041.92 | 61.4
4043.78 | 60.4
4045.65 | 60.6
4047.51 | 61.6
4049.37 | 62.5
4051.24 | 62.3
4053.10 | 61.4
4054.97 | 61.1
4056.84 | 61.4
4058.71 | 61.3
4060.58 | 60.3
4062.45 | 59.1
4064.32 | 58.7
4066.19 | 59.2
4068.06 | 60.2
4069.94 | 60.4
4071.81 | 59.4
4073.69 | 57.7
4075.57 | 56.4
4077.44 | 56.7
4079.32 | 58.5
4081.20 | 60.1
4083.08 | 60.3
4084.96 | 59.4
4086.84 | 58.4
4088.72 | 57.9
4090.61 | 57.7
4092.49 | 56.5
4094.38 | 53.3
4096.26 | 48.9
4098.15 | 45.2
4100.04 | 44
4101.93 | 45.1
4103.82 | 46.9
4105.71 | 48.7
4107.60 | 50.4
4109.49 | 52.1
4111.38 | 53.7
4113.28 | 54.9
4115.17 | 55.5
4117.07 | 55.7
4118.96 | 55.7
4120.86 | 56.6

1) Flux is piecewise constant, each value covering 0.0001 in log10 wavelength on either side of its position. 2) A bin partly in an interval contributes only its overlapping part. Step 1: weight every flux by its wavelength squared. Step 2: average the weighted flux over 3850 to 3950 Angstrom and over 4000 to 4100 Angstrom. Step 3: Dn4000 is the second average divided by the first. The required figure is 1.33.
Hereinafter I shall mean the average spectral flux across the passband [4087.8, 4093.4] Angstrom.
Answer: 57.3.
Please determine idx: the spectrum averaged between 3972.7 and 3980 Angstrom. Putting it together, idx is 43.3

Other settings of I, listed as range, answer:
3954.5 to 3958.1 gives 52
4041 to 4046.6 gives 60.8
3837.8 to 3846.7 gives 42.9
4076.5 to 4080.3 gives 57.7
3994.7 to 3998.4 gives 58.5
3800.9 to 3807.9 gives 46.2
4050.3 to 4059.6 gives 61.5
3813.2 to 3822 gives 47.9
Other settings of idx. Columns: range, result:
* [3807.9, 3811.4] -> 49.6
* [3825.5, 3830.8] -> 44.1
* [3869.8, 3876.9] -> 49.2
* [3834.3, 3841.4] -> 36.9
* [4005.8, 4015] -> 62.2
